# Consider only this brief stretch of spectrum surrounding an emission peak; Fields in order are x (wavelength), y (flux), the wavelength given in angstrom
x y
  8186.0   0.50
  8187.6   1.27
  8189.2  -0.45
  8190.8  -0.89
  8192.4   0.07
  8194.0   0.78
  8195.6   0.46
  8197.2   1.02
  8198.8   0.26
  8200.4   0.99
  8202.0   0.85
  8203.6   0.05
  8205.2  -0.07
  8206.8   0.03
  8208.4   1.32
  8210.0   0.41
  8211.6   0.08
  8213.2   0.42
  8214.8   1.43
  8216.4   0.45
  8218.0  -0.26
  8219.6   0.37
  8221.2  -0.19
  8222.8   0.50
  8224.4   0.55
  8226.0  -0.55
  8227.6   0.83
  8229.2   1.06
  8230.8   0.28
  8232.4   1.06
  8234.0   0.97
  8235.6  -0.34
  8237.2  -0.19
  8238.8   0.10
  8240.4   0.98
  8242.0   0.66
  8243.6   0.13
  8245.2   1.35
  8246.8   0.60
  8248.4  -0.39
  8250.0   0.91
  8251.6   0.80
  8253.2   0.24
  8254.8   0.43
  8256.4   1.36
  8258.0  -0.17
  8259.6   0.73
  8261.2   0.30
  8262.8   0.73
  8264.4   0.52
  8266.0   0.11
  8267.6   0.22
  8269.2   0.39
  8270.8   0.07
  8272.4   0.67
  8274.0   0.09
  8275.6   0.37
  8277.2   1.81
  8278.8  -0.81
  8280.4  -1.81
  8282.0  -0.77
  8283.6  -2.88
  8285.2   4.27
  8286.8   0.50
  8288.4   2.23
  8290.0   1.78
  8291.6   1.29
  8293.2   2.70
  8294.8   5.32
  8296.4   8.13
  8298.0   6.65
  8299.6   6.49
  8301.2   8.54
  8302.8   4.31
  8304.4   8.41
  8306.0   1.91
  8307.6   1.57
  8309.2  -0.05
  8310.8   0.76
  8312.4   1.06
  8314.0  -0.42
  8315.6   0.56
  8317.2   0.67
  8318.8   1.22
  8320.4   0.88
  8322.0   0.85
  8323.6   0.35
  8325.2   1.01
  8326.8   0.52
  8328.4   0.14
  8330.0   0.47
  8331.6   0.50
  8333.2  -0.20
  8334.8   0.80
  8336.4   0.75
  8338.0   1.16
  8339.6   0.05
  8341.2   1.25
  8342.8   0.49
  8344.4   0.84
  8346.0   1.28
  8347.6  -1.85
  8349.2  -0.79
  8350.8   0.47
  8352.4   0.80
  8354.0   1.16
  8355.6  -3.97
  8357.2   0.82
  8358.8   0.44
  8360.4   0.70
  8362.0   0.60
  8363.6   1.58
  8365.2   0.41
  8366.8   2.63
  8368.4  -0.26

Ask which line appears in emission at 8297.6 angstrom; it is [O II]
